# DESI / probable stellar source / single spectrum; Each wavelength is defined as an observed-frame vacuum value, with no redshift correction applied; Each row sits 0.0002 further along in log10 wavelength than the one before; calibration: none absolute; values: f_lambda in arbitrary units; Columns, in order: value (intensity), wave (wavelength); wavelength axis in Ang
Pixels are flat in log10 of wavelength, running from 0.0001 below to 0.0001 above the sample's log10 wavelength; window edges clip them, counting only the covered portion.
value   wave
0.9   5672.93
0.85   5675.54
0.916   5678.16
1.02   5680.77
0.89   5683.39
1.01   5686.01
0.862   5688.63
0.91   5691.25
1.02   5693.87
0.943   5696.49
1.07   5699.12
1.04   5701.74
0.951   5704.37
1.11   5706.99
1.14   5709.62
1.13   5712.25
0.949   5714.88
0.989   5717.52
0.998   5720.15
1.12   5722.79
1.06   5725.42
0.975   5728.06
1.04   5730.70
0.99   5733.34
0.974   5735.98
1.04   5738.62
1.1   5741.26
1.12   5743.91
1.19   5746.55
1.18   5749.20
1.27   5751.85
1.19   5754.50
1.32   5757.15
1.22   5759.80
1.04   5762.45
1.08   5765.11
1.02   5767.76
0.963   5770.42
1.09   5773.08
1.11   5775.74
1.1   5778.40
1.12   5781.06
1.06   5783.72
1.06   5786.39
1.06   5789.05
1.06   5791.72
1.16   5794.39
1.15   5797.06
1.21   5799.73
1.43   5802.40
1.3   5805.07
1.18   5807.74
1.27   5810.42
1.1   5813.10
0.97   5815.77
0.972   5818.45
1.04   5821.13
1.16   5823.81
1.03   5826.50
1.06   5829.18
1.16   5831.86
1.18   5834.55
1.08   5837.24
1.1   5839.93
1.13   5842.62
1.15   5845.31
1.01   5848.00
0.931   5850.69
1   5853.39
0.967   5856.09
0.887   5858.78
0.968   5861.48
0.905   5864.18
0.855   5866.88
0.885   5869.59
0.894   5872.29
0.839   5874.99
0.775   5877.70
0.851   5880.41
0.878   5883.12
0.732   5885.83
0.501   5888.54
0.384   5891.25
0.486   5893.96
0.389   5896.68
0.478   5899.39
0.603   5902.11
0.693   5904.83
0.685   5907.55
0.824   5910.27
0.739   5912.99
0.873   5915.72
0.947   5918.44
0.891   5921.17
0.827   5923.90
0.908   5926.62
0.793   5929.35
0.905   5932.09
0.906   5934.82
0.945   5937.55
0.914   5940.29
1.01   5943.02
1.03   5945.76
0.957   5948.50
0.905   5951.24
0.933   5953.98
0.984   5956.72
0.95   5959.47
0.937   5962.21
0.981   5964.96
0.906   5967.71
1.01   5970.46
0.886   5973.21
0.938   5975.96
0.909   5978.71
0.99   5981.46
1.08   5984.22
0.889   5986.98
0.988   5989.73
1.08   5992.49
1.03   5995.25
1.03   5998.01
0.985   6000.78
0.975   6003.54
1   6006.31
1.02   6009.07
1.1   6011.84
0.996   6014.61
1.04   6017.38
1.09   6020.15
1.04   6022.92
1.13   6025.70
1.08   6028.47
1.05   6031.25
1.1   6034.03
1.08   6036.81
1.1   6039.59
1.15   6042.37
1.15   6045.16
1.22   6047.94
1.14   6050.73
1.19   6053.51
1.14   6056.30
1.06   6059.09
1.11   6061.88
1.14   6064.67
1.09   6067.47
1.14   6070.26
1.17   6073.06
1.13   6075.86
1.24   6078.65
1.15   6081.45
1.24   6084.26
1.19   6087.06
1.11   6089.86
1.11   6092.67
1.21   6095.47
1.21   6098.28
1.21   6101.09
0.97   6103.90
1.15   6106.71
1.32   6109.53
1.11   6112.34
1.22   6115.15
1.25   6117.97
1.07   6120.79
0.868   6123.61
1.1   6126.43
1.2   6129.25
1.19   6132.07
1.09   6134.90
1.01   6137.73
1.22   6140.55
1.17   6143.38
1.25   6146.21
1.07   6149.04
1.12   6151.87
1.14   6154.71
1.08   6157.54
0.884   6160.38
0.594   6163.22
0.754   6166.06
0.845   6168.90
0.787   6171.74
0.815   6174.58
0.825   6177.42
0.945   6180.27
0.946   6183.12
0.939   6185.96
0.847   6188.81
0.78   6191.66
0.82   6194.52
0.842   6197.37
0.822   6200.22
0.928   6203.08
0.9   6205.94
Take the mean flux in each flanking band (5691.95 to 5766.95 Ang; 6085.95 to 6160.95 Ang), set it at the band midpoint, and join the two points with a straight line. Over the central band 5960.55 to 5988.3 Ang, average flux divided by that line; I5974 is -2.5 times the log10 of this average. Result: 0.17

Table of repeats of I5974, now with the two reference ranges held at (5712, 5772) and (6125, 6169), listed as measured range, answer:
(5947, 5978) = 0.132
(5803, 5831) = -0.039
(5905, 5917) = 0.356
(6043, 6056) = -0.109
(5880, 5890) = 0.423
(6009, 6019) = 0.020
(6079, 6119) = -0.118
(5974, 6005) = 0.080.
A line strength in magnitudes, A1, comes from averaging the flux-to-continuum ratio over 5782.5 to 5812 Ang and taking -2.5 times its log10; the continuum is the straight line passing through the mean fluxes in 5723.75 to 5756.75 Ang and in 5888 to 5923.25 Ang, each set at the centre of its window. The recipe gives -0.24 mag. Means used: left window 1.1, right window 0.661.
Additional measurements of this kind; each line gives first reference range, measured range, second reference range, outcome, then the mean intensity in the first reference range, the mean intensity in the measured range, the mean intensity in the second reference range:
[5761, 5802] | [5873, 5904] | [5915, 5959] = 0.468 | 1.09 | 0.635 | 0.922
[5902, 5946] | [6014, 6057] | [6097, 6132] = -0.086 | 0.855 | 1.11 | 1.14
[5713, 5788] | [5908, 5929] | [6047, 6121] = 0.305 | 1.08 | 0.848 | 1.16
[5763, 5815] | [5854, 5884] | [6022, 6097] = 0.267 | 1.13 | 0.885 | 1.14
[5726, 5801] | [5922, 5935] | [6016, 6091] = 0.278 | 1.1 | 0.865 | 1.13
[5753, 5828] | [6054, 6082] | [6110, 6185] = -0.092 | 1.12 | 1.14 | 1.02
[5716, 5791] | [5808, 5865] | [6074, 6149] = 0.048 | 1.09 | 1.05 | 1.15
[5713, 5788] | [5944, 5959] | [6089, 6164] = 0.145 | 1.08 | 0.962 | 1.11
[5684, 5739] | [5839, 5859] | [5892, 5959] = -0.160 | 1.01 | 1.03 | 0.816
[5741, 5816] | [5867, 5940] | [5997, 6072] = 0.419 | 1.15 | 0.759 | 1.09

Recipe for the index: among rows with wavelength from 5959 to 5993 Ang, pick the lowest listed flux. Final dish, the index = 0.886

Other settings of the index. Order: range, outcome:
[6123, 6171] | 0.594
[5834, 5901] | 0.384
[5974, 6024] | 0.889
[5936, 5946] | 0.914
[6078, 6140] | 0.868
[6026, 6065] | 1.05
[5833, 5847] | 1.08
